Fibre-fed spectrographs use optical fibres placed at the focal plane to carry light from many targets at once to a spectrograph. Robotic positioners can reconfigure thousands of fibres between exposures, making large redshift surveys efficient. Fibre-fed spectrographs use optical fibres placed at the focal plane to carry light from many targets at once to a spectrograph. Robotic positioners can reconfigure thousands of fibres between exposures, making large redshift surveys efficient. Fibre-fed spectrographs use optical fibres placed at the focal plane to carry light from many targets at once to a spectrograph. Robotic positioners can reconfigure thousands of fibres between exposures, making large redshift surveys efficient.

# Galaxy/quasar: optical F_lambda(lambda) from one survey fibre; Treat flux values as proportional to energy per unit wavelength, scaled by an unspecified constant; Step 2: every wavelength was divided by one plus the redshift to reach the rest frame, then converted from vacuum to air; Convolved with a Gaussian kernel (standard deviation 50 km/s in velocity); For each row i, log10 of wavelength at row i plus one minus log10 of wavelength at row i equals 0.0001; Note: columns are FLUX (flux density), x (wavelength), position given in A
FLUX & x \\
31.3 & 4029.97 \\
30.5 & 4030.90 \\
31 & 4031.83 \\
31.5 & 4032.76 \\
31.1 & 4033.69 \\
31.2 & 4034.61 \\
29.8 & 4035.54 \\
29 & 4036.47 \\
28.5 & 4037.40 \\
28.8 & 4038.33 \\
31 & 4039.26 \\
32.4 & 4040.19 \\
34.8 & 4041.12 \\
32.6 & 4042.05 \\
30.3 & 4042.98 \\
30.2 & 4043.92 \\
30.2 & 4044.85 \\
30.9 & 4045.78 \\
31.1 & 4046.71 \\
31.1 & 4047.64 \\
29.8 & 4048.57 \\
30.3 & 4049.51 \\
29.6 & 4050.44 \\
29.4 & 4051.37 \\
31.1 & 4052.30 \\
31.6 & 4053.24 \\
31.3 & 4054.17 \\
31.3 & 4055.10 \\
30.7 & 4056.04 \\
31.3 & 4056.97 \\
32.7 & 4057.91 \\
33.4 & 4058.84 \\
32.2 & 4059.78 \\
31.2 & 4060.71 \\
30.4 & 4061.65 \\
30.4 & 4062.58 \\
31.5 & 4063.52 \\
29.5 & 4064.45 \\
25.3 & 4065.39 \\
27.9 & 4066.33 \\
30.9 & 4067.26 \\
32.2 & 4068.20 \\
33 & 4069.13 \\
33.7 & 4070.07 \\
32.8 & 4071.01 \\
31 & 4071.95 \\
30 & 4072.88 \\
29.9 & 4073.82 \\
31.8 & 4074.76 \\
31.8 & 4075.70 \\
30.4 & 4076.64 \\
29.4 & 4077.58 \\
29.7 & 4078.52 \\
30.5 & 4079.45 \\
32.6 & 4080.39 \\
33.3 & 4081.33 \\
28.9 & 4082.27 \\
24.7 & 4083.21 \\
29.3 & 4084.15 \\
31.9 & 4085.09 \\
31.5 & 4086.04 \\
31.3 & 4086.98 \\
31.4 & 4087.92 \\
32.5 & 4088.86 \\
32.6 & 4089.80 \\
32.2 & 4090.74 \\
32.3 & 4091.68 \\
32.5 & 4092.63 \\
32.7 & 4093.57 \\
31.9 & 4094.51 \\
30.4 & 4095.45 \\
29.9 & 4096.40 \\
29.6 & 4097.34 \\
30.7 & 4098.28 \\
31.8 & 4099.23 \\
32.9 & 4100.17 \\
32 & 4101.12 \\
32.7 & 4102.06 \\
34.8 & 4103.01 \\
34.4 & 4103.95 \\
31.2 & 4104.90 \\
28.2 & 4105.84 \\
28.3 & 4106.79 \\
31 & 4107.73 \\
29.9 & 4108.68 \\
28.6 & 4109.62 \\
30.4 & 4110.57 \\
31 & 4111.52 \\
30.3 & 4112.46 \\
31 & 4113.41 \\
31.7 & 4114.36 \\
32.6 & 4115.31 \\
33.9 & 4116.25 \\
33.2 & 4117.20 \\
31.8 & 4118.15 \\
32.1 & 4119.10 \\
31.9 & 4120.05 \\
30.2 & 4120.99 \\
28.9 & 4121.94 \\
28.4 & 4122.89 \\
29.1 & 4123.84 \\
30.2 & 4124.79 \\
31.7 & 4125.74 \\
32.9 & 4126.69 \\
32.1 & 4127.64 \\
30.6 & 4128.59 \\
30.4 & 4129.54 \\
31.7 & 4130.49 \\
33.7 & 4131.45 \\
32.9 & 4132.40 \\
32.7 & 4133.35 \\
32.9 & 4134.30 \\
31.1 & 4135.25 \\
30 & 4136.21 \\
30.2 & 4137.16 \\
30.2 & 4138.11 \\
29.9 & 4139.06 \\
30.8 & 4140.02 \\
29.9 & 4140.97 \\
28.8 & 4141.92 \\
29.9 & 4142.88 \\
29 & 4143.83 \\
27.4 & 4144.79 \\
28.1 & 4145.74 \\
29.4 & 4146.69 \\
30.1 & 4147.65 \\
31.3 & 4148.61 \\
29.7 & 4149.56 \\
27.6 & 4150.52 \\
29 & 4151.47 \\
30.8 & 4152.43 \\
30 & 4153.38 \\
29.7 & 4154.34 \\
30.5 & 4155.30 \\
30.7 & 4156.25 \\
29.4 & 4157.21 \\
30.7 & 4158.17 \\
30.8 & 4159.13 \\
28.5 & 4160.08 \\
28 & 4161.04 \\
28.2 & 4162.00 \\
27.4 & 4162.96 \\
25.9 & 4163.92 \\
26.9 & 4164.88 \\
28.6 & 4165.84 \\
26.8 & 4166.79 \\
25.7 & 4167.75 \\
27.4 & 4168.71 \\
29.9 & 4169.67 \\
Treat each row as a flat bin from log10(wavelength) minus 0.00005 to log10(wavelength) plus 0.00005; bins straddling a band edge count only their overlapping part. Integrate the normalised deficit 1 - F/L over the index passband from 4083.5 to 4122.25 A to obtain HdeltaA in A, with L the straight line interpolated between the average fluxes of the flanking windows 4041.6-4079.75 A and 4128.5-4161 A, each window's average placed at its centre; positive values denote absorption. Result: -1.1 A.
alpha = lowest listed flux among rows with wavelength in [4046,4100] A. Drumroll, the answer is 24.7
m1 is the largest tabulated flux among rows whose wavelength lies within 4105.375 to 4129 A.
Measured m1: 33.9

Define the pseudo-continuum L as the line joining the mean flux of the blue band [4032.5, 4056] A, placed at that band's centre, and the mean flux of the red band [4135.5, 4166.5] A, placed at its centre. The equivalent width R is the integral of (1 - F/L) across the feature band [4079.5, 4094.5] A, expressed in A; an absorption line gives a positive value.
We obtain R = -0.6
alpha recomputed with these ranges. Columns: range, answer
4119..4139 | 28.4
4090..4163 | 27.4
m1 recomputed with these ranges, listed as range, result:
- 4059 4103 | 33.7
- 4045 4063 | 33.4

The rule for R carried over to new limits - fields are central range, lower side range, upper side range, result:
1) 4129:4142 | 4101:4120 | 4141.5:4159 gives -0.4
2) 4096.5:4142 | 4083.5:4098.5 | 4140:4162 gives -1.0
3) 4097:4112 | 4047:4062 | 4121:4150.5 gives -0.2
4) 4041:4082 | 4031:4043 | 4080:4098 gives 0.1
